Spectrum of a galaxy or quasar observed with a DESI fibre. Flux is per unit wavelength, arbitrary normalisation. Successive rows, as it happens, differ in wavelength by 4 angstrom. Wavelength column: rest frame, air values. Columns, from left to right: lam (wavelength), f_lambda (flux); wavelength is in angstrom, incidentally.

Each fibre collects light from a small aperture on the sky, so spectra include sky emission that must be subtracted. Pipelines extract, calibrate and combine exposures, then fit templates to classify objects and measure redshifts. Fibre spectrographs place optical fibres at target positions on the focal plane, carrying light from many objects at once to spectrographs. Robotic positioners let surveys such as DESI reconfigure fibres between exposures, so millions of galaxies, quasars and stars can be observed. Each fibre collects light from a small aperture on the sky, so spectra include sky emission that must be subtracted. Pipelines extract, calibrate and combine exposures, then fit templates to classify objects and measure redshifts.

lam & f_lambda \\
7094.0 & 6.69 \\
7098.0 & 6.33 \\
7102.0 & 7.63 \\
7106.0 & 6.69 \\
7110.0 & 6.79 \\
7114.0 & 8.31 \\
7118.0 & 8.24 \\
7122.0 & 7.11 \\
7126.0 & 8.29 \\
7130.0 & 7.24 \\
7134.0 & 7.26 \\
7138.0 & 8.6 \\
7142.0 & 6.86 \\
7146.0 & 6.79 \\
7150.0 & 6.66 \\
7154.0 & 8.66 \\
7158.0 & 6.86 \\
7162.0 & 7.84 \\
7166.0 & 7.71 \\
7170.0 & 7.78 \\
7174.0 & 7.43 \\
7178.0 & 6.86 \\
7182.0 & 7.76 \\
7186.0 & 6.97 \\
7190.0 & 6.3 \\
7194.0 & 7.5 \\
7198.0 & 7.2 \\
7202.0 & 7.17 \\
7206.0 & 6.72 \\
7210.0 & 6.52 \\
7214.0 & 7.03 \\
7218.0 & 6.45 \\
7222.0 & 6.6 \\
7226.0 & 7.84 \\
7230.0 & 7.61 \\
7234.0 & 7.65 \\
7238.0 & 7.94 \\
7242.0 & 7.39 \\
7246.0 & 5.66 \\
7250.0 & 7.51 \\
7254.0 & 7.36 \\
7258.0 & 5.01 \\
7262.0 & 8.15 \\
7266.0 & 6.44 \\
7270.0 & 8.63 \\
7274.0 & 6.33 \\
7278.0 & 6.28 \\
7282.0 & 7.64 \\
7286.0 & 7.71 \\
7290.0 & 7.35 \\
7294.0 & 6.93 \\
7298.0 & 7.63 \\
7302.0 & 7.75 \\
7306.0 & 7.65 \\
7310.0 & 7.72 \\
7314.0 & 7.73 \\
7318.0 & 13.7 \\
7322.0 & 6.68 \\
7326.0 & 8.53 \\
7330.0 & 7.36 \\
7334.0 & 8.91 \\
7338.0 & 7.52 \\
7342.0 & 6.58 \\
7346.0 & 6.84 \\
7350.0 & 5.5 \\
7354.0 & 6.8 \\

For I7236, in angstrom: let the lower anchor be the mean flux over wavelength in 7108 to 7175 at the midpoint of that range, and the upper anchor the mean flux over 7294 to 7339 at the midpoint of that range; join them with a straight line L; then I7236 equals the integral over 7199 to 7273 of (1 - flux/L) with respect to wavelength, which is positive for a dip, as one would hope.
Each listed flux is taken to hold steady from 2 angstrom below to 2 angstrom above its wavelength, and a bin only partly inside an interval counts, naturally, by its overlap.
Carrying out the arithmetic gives 7.9 angstrom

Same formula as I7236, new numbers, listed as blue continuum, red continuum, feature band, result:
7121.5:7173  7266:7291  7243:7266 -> 1.8 angstrom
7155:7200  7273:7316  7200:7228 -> 1.6 angstrom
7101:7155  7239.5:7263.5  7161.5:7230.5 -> -0.3 angstrom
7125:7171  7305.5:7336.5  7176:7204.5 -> 2.5 angstrom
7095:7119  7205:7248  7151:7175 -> -1.7 angstrom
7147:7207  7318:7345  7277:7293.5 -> 1.1 angstrom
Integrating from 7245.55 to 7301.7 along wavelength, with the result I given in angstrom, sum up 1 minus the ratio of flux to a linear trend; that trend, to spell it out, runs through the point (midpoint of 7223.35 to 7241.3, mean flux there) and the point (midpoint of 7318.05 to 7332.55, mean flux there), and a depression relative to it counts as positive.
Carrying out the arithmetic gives 6.36 angstrom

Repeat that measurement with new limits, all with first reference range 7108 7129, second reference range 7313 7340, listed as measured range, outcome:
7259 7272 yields 1.3 angstrom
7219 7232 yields 1.5 angstrom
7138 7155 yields 1.2 angstrom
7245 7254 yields 1.6 angstrom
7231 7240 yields 0.5 angstrom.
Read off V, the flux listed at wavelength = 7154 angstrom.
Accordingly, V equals 8.66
